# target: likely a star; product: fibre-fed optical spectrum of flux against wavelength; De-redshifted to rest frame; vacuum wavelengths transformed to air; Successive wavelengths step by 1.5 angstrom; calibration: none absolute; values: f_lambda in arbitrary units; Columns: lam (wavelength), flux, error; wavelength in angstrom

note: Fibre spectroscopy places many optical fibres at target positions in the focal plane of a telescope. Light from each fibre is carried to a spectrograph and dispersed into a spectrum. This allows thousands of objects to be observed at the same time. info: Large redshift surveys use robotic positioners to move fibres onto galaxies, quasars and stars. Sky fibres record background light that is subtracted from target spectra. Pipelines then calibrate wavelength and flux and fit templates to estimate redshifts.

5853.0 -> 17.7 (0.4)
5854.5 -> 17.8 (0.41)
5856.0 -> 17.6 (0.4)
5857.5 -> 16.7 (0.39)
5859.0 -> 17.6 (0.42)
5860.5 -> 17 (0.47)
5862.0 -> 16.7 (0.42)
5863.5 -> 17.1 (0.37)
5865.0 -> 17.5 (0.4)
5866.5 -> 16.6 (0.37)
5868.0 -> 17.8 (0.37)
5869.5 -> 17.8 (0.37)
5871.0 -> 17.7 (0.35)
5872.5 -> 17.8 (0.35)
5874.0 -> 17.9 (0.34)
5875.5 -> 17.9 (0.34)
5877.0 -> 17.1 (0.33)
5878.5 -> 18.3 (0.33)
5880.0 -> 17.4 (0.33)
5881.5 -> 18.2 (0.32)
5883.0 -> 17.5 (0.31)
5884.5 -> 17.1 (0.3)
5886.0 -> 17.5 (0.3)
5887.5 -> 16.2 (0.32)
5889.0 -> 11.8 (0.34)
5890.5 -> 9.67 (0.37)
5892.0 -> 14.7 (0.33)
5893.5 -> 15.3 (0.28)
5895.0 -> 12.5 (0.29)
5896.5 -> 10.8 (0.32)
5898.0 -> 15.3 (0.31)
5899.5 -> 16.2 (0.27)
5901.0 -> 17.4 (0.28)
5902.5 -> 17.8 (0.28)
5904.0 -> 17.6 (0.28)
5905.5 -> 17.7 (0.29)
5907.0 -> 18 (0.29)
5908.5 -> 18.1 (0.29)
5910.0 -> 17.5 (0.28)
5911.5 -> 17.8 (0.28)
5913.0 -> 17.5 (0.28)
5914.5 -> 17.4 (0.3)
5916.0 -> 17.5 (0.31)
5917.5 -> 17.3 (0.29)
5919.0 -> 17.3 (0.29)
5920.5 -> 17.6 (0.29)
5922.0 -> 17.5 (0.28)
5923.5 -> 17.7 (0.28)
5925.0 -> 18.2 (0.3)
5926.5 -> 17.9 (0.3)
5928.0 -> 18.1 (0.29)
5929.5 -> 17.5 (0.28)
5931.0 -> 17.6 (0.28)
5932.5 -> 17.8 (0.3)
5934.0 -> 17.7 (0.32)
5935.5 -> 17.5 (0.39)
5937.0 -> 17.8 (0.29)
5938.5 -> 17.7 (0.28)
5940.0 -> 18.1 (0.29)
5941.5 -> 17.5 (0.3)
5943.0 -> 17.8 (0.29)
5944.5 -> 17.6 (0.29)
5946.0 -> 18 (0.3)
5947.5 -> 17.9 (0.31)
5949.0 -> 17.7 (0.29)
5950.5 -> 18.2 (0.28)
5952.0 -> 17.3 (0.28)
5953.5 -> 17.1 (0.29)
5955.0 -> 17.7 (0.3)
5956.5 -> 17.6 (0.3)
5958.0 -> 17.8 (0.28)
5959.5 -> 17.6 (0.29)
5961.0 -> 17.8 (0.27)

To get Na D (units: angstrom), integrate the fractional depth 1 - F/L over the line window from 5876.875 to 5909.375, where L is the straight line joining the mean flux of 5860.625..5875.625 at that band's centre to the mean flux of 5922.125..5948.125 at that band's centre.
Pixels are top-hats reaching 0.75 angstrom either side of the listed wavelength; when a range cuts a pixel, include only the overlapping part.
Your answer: 2.9 angstrom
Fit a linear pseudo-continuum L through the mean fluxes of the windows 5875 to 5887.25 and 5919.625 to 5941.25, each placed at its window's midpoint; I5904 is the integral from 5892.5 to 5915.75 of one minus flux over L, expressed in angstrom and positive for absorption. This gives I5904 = 1.6 angstrom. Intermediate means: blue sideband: 17.6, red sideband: 17.8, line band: 16.5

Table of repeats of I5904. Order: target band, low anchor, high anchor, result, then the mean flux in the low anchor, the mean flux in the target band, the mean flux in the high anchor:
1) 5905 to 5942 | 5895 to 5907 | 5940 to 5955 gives -1.9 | 16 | 17.7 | 17.7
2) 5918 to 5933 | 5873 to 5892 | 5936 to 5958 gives -0.4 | 16.3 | 17.7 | 17.7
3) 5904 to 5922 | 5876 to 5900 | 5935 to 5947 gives -1.2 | 15.4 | 17.6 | 17.8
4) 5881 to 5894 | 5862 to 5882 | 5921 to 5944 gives 1.7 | 17.6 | 15.3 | 17.8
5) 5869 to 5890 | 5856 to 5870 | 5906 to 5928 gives 0.4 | 17.2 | 17.1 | 17.7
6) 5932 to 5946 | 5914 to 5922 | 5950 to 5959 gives -0.2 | 17.4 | 17.7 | 17.6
